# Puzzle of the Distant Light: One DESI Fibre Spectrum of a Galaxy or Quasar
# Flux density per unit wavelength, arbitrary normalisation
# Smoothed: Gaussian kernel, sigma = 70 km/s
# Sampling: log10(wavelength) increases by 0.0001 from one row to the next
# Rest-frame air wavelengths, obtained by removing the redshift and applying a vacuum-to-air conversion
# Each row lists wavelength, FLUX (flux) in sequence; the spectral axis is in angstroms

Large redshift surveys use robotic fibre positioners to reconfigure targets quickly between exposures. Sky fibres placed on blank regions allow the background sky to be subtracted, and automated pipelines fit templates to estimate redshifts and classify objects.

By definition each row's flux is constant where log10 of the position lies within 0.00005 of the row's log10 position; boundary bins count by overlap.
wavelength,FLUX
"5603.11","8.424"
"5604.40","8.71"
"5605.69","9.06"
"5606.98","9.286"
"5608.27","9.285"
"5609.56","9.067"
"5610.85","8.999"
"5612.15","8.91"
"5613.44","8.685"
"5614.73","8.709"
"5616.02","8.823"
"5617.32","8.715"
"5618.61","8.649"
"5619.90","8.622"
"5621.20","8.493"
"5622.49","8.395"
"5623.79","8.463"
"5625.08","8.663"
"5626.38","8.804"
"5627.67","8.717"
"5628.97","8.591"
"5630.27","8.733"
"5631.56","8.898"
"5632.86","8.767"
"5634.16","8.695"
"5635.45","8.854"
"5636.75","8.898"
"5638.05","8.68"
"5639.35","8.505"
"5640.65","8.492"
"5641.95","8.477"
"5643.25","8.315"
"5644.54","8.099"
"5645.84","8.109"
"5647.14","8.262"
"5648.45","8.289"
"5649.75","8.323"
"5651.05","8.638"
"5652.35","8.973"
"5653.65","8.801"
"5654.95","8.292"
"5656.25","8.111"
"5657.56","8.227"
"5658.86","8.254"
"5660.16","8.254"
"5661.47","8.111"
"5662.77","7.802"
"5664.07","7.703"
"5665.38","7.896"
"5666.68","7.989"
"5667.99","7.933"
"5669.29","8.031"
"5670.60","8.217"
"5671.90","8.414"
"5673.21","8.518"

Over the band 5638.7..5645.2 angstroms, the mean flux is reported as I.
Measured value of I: 8.38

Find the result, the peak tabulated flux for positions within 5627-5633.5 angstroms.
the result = 8.898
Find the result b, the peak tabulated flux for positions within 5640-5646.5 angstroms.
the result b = 8.492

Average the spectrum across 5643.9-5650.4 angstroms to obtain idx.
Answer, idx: 8.21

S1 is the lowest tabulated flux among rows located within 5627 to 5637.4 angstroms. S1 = 8.591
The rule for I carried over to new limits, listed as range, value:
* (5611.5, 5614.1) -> 8.8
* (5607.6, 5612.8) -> 9.06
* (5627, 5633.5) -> 8.74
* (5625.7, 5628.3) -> 8.76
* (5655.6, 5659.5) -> 8.19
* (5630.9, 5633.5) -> 8.84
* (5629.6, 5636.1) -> 8.79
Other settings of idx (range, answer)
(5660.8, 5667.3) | 7.9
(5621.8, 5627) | 8.58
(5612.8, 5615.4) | 8.72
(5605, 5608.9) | 9.21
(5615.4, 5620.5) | 8.7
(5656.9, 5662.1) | 8.2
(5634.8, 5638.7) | 8.82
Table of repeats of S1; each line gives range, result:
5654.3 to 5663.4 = 7.802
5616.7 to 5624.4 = 8.395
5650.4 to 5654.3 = 8.638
